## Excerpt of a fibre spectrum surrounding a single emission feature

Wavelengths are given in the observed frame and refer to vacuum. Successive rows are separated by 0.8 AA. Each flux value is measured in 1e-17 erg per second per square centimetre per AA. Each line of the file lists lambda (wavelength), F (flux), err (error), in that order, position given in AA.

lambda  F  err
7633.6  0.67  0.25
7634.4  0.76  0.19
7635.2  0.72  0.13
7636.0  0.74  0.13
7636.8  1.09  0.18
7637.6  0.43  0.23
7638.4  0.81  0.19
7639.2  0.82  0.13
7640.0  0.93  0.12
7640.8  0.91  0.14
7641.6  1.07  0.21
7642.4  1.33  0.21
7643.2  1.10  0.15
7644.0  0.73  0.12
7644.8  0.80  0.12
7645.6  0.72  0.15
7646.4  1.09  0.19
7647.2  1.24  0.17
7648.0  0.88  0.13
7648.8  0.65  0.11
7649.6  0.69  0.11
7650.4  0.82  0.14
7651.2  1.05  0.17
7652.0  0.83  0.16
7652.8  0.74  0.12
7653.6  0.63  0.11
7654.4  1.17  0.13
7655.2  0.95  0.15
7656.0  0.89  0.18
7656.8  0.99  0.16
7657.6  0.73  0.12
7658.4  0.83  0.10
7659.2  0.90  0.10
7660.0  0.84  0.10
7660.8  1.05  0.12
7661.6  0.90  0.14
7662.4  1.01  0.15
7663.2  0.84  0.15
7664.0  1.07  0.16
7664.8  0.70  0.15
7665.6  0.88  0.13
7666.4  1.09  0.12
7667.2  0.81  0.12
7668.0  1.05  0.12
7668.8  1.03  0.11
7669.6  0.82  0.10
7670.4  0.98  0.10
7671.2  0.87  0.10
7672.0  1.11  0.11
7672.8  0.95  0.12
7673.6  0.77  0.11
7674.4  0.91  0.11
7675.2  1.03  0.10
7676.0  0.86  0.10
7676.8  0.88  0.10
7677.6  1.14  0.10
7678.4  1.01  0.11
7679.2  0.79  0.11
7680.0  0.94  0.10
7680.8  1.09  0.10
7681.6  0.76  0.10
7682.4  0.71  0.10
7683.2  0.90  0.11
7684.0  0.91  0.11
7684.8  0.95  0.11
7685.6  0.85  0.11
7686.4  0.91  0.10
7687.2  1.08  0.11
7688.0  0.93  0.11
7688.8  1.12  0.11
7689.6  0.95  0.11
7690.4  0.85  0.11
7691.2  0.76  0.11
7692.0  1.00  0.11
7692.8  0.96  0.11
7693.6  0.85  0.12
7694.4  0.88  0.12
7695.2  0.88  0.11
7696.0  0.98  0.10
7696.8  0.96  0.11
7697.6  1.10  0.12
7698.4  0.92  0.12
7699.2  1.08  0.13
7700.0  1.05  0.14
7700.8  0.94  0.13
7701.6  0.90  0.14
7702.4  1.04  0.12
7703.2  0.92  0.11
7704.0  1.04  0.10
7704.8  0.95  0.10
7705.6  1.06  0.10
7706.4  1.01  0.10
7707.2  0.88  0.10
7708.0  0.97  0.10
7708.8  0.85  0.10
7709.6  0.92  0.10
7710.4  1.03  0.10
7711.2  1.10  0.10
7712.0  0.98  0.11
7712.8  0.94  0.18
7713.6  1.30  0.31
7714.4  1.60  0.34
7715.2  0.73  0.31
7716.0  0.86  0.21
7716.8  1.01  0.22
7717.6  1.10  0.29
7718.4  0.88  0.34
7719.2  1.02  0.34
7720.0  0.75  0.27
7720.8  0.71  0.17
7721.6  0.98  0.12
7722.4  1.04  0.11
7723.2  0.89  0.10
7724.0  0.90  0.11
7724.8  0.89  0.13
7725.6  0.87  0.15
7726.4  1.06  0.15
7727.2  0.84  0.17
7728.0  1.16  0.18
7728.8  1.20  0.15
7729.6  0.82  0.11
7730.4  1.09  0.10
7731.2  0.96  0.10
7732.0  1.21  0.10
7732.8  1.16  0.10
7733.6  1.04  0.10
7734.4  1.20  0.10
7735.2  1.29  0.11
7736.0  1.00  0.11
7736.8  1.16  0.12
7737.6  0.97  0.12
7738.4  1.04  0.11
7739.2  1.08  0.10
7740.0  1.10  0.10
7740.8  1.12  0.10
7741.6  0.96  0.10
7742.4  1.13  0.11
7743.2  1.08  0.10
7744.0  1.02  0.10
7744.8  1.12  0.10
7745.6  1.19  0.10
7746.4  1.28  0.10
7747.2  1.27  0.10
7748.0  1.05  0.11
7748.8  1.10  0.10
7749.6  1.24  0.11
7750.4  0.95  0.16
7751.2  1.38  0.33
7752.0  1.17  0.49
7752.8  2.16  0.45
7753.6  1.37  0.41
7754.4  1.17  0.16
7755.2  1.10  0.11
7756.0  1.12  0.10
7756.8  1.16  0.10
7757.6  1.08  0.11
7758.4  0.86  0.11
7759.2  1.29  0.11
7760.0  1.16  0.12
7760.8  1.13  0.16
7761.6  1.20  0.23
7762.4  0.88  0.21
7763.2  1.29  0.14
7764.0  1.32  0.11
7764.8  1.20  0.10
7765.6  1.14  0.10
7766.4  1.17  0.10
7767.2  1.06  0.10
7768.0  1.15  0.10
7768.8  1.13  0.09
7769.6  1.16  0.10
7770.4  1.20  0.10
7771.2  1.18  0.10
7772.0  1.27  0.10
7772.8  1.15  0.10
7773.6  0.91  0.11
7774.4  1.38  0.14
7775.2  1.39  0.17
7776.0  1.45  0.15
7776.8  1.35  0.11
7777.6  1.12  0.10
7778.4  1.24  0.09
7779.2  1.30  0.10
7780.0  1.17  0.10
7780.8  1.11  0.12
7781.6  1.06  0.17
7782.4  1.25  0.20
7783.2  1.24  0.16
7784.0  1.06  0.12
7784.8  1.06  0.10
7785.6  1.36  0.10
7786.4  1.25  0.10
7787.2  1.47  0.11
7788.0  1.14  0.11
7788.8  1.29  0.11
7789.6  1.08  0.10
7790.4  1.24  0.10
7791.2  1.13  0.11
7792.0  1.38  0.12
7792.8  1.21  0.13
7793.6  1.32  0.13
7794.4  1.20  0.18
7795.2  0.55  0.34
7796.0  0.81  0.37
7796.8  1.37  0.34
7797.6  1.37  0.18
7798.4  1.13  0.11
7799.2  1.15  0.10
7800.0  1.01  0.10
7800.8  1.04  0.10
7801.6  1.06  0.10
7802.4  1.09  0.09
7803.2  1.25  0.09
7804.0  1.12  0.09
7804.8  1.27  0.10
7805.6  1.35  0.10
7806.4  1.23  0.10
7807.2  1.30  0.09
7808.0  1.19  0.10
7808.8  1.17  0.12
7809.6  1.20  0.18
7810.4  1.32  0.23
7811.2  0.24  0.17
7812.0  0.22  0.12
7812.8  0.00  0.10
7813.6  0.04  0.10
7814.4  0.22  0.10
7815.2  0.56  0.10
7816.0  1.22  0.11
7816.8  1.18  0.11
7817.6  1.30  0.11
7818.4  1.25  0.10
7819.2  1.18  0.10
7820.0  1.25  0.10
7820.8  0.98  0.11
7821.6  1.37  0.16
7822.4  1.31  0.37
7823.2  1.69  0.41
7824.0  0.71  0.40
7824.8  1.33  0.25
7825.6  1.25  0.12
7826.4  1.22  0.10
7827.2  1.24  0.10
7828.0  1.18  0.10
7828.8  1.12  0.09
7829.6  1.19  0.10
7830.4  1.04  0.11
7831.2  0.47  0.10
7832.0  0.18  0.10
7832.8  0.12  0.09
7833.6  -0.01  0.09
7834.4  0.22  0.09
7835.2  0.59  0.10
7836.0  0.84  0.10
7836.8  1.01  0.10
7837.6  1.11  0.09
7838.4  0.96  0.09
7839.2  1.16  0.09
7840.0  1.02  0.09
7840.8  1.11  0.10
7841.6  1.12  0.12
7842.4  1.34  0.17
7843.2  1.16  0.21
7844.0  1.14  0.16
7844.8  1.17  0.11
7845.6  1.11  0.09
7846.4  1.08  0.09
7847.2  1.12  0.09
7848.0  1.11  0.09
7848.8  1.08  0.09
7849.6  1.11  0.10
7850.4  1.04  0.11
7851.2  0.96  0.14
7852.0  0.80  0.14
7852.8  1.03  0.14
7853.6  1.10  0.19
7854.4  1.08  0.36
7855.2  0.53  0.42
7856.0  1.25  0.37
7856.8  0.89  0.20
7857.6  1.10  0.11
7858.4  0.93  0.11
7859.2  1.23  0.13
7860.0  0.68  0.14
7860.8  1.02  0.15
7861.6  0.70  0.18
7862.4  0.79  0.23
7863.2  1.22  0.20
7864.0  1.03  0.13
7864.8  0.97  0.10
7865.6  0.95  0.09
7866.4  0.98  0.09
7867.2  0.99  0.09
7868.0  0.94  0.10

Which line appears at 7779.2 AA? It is Mg II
